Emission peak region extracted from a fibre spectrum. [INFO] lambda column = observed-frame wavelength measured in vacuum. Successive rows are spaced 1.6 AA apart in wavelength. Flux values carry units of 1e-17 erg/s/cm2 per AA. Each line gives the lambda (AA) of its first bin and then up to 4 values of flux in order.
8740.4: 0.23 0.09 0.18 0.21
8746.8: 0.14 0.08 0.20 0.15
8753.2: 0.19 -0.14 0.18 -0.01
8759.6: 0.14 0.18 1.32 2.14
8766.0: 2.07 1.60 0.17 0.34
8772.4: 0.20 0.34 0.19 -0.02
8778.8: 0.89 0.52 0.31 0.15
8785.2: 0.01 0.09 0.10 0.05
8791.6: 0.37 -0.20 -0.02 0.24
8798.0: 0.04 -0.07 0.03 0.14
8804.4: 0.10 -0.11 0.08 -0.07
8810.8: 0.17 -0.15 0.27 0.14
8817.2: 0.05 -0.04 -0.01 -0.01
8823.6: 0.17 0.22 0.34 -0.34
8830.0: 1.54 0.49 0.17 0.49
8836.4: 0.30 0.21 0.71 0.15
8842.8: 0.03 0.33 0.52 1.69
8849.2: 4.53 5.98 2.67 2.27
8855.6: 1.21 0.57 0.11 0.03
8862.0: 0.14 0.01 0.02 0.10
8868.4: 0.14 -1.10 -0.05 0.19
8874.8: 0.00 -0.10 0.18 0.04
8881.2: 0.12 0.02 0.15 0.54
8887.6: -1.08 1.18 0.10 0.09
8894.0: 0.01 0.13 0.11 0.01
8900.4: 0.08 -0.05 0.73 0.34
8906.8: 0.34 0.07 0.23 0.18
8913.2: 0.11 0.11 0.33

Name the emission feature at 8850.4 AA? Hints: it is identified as [O III]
